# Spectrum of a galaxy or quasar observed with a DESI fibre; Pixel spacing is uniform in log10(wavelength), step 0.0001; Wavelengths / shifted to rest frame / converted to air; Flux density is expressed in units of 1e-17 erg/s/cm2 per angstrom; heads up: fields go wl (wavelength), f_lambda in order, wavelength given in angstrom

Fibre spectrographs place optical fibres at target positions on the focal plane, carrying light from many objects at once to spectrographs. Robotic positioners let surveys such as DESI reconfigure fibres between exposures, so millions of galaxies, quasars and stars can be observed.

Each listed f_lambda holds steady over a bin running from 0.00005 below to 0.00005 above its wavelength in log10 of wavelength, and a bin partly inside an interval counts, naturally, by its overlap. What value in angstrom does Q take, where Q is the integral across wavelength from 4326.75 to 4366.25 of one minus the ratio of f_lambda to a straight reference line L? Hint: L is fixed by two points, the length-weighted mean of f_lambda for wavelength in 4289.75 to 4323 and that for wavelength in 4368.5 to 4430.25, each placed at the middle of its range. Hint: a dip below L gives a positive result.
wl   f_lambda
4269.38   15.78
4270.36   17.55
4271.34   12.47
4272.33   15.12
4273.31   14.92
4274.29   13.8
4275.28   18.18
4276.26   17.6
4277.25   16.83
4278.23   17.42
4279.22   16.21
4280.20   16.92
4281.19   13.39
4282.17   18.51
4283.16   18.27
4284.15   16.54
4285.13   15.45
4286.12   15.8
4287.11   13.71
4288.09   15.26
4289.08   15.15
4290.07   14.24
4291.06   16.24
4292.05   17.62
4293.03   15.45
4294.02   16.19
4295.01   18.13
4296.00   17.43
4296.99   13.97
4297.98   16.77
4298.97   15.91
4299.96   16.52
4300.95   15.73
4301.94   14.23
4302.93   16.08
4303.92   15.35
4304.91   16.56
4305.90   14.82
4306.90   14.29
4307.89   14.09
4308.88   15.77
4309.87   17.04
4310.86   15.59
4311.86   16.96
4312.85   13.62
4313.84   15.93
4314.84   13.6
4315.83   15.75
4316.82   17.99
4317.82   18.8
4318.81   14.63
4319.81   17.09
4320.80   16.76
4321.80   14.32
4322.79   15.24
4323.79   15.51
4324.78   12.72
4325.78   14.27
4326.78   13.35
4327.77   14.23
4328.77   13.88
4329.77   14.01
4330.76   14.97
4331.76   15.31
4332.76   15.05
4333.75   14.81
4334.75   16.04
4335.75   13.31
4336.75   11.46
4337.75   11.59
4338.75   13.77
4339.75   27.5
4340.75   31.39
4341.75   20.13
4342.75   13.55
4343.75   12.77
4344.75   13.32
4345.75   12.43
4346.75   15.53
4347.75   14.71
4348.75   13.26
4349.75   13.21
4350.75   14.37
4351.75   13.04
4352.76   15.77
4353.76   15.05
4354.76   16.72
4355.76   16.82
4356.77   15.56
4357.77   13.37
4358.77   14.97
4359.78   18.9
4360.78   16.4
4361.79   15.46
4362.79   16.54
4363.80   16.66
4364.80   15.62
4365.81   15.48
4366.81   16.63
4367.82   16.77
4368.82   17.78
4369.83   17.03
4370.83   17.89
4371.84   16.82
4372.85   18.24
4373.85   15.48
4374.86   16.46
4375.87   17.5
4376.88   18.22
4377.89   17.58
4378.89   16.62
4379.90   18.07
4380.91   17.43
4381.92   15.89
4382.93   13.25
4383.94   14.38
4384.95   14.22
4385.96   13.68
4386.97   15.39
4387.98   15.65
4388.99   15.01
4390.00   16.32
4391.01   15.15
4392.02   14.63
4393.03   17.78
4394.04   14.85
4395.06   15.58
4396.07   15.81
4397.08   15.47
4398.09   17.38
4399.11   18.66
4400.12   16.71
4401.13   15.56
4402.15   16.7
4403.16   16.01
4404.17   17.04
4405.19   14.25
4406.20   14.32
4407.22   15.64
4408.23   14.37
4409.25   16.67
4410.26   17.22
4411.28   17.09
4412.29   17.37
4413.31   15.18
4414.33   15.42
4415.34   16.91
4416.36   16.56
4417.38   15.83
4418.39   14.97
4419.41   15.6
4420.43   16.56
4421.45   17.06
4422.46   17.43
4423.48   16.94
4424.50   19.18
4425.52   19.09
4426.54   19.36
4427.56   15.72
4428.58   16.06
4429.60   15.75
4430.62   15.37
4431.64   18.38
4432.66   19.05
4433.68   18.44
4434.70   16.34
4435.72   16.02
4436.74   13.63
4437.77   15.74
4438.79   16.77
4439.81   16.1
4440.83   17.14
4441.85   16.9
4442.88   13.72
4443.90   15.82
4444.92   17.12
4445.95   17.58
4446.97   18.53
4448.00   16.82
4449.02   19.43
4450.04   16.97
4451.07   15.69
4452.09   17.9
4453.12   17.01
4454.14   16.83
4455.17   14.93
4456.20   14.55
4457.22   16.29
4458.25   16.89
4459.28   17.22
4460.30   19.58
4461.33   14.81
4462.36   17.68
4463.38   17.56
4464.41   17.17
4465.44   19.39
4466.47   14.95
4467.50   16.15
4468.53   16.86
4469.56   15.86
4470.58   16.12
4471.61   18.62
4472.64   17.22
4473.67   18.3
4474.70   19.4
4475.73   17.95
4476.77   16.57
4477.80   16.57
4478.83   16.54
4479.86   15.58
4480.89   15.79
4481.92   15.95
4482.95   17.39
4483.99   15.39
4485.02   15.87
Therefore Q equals 1.3 angstrom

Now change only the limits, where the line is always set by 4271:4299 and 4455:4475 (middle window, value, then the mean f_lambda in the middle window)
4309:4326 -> 0.5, 15.7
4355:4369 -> 0.2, 16.2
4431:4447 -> 0.2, 16.6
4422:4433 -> -0.4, 17.5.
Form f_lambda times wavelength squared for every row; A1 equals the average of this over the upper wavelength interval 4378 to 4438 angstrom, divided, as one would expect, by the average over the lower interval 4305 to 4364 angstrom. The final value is 1.08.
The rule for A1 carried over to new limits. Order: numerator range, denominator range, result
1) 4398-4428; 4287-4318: 1.10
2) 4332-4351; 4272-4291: 1.01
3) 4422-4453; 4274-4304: 1.13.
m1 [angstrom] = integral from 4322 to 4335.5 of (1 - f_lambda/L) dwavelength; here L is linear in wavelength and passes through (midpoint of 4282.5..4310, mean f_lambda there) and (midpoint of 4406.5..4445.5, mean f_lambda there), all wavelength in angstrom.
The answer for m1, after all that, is 1.2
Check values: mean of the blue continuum 15.8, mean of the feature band 14.5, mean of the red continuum 16.5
